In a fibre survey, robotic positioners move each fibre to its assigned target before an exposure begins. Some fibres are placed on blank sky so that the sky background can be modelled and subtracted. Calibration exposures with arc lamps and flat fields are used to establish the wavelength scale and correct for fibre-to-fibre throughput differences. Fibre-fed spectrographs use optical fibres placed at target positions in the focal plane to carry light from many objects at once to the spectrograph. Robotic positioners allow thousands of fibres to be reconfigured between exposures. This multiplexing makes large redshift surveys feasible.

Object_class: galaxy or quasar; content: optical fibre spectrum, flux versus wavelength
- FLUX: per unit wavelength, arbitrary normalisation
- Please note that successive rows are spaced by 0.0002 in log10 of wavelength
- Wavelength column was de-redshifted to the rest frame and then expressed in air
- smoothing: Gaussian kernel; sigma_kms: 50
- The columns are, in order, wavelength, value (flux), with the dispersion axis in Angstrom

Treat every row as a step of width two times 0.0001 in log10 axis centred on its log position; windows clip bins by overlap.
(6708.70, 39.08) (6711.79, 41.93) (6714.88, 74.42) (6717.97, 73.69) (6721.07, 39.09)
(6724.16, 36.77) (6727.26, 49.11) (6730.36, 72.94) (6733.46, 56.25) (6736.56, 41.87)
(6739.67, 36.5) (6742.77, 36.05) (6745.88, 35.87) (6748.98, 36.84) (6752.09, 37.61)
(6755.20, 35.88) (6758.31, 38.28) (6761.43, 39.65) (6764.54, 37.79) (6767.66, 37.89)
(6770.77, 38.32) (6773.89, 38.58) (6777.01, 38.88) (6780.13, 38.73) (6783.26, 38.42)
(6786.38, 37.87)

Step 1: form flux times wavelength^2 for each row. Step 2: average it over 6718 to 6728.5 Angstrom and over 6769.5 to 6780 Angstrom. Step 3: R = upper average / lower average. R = 0.85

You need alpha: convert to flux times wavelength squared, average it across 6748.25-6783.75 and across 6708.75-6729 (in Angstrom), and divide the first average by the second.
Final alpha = 0.7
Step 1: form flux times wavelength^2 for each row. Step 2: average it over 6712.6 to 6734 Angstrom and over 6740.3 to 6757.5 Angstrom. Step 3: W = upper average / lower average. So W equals 0.65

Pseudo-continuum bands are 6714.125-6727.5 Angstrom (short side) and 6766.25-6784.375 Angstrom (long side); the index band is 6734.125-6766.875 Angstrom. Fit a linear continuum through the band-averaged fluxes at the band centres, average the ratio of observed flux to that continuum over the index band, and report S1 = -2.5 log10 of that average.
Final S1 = 0.19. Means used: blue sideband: 54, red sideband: 38.5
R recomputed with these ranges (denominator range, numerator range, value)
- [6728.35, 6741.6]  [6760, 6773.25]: 0.76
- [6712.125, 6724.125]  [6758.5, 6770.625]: 0.68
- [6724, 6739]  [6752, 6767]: 0.74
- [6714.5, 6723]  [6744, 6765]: 0.63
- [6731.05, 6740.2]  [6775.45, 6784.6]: 0.81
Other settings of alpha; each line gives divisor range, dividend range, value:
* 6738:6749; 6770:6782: 1.07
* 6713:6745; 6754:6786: 0.76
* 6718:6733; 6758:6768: 0.74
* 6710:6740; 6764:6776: 0.73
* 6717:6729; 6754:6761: 0.78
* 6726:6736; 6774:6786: 0.68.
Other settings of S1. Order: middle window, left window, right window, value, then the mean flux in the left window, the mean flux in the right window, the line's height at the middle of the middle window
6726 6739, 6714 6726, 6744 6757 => -0.137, 54.8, 36.6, 47.3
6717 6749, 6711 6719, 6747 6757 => 0.098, 64.7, 36.8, 51.2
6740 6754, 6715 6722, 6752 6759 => 0.163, 61.6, 37.1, 42.7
